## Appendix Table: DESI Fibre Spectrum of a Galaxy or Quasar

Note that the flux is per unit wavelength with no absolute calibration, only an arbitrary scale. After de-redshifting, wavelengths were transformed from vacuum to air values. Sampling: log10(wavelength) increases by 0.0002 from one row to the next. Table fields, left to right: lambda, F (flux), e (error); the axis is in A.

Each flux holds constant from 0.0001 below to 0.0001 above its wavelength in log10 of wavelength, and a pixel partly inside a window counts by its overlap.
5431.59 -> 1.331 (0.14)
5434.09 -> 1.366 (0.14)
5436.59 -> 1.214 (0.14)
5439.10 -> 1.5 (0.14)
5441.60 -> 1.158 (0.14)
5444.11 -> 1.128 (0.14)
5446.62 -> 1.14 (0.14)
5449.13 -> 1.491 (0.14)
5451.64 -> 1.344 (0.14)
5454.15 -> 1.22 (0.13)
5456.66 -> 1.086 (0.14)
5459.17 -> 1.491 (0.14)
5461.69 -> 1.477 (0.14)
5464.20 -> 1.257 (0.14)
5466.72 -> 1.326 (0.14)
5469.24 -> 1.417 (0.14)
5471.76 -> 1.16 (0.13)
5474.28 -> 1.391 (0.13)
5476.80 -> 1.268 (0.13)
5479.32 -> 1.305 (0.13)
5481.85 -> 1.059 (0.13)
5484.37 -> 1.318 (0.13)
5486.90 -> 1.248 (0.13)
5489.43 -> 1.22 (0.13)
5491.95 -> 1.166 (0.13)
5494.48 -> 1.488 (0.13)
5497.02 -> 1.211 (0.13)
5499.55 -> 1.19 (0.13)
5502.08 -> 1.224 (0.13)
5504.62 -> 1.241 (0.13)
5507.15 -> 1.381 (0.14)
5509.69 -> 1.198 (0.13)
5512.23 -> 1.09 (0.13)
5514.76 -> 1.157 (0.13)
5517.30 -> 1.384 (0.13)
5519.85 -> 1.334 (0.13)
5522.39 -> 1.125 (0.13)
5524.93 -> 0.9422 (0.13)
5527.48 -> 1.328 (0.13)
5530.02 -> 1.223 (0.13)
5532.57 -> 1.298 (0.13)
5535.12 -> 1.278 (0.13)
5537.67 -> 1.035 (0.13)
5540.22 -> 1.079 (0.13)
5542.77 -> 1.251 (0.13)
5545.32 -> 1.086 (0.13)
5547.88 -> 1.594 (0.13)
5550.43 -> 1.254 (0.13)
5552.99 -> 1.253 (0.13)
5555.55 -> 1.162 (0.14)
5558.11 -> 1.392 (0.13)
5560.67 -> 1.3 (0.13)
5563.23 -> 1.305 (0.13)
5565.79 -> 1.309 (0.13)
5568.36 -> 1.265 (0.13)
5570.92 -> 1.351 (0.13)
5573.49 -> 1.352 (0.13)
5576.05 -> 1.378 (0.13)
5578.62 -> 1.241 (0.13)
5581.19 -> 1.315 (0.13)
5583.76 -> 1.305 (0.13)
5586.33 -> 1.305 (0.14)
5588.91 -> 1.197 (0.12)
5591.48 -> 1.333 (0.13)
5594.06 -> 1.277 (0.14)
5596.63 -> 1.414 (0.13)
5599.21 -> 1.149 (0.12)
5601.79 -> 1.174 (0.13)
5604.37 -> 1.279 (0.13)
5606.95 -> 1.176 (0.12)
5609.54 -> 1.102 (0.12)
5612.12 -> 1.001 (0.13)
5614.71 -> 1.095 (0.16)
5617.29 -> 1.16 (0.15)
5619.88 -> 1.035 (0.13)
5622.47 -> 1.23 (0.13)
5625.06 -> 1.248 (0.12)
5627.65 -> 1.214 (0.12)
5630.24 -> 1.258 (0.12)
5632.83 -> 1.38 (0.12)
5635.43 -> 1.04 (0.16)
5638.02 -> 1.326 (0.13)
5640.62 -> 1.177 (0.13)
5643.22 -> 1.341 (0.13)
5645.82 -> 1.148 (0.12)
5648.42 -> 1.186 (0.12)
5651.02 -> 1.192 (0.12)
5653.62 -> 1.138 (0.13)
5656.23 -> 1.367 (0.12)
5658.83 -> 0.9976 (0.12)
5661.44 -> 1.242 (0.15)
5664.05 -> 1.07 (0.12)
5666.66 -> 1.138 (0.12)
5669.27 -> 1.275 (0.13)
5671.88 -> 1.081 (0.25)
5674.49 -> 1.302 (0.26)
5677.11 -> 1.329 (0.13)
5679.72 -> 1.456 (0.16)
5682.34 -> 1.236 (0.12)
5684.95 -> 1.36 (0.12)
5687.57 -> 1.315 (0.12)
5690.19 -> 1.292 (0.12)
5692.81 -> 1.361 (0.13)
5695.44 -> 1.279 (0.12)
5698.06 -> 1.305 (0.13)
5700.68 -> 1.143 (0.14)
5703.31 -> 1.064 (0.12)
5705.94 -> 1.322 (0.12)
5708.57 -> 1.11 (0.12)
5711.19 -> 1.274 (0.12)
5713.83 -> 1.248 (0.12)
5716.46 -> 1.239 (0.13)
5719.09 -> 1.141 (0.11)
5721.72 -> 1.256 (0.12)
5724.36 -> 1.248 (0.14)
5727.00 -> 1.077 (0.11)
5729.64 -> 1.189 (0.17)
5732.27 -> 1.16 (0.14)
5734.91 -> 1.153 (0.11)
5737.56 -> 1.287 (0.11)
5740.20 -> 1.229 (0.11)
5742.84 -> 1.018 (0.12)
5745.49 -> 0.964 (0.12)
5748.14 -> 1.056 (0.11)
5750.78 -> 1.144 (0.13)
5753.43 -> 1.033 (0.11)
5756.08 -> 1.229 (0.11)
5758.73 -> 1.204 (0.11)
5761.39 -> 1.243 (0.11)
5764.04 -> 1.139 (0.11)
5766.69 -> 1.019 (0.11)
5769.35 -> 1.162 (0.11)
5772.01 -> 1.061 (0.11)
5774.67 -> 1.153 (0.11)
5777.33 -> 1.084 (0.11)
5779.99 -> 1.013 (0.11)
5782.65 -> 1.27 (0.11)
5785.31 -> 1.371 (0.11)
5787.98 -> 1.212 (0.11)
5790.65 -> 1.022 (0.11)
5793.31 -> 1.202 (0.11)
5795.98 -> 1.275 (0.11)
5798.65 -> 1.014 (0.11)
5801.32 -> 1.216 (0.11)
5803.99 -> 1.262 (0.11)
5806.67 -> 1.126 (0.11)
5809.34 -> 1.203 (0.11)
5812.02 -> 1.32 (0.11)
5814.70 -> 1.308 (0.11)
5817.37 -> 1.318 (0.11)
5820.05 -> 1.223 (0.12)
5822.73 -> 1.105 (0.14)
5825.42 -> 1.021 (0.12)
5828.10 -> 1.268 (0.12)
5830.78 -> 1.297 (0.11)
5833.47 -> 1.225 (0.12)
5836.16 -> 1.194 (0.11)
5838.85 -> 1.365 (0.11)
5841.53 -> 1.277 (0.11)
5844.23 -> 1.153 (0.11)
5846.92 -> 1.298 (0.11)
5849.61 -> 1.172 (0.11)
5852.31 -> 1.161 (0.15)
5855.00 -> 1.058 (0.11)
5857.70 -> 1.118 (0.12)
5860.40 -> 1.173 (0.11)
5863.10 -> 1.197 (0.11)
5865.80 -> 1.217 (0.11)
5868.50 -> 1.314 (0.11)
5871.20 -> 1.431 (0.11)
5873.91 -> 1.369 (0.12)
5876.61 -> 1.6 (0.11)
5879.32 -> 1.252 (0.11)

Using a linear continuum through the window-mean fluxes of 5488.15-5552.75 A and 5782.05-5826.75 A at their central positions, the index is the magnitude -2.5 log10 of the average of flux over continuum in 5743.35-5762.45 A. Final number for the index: 0.084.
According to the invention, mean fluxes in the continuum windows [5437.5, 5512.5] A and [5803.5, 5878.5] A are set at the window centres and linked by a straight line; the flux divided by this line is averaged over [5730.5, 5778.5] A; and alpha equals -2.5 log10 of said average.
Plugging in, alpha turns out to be 0.11 mag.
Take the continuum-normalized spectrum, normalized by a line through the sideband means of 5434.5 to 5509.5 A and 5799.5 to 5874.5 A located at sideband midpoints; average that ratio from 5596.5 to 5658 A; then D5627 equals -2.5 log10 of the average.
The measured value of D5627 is 0.05 mag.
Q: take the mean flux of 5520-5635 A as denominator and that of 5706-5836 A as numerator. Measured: 1.0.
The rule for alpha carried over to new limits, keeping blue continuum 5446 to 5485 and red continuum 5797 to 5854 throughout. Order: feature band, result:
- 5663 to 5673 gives 0.10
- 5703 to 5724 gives 0.02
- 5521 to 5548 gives 0.08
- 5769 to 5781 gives 0.13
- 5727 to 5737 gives 0.07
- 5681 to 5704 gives -0.02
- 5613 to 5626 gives 0.11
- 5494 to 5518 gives 0.04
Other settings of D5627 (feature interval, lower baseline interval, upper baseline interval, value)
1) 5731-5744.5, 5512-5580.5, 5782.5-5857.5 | 0.05 mag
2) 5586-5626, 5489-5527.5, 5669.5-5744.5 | 0.03 mag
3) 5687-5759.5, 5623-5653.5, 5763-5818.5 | 0.01 mag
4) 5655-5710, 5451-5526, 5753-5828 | -0.03 mag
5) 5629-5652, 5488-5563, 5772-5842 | 0.00 mag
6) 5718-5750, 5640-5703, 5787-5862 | 0.07 mag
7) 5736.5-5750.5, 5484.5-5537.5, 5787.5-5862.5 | 0.09 mag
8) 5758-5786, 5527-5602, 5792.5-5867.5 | 0.06 mag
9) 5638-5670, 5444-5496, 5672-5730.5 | 0.06 mag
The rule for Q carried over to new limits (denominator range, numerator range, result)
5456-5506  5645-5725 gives 0.96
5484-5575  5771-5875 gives 0.97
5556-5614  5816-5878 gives 0.98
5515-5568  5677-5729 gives 1.00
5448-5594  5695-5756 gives 0.92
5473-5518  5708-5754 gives 0.93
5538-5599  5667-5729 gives 0.97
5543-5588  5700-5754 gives 0.89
